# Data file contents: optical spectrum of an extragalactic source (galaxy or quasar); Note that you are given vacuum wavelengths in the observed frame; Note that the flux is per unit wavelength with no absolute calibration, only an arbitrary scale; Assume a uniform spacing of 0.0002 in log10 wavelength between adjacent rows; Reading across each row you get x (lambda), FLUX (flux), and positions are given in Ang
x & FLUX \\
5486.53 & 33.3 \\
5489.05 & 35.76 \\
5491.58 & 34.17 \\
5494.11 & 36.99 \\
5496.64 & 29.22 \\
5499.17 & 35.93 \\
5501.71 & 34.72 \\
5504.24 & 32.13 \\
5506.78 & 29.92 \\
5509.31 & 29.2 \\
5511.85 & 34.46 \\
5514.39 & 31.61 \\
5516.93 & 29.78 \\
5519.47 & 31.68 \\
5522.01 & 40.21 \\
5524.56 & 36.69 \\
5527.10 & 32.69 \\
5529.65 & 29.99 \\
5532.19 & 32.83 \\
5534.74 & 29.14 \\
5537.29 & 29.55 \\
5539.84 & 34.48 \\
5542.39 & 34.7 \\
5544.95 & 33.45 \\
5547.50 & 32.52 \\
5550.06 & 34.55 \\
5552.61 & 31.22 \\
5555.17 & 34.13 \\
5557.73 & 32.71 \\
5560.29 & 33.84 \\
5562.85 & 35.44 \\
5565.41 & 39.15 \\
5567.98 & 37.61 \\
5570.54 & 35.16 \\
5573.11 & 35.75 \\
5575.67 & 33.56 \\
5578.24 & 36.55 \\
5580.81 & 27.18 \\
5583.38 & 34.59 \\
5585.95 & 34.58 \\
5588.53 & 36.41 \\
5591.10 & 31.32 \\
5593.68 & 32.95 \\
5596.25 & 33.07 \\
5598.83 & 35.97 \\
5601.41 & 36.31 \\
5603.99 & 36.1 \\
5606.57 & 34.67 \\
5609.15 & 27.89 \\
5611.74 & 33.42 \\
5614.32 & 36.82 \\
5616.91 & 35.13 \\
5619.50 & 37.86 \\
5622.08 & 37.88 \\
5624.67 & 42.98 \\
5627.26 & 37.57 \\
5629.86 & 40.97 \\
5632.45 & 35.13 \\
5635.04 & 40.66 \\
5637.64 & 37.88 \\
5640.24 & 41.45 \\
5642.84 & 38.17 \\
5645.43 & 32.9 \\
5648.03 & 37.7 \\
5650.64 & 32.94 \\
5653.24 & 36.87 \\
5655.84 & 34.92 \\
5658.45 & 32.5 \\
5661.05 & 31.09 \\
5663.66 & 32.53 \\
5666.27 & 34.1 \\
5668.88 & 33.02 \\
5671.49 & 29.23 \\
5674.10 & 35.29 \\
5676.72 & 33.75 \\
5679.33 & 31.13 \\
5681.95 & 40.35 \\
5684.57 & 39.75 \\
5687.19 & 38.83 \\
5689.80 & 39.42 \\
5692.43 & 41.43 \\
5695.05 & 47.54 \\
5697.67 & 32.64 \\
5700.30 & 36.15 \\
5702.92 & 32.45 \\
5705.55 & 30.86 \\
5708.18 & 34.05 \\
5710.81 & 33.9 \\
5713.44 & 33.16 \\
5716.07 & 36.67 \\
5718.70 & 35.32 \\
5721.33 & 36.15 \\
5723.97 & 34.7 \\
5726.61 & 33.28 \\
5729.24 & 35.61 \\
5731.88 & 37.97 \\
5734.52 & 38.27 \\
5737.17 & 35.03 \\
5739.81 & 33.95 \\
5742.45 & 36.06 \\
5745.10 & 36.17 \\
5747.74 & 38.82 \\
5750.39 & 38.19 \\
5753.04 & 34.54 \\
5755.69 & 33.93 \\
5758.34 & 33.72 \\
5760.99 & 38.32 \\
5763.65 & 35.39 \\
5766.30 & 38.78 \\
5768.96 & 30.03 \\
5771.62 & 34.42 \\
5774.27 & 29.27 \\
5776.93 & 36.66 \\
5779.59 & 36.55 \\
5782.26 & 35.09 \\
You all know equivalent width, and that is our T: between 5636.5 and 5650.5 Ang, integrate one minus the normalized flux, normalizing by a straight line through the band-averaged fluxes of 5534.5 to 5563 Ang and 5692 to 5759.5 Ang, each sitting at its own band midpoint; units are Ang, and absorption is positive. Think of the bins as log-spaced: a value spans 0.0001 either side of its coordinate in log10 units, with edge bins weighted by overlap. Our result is -1.1 Ang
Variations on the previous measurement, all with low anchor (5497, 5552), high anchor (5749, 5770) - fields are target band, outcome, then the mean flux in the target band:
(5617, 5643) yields -3.8 Ang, 38.9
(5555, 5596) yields -1.3 Ang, 34.4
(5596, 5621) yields -0.8 Ang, 34.8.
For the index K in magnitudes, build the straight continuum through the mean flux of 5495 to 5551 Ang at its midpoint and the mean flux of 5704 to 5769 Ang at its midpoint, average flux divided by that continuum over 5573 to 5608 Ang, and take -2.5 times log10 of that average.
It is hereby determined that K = -0.018 mag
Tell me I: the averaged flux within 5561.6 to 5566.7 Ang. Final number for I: 37.3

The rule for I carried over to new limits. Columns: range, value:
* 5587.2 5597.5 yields 33.4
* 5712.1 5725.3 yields 35.2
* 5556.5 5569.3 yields 35.8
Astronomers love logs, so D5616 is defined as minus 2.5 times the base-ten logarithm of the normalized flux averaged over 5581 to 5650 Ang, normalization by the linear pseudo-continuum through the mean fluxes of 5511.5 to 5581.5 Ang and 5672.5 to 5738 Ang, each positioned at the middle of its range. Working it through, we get -0.04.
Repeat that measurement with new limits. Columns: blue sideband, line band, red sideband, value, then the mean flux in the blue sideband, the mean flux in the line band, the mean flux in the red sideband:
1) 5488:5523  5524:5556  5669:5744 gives 0.032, 33.2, 32.7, 35.8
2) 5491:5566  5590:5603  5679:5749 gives 0.011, 33.2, 34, 36.4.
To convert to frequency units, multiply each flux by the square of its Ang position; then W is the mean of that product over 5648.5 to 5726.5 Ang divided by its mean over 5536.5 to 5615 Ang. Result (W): 1.08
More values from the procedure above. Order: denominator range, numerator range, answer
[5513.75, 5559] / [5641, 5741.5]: 1.14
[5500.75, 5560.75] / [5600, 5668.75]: 1.14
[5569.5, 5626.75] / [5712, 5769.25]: 1.08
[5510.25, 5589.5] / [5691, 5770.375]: 1.13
